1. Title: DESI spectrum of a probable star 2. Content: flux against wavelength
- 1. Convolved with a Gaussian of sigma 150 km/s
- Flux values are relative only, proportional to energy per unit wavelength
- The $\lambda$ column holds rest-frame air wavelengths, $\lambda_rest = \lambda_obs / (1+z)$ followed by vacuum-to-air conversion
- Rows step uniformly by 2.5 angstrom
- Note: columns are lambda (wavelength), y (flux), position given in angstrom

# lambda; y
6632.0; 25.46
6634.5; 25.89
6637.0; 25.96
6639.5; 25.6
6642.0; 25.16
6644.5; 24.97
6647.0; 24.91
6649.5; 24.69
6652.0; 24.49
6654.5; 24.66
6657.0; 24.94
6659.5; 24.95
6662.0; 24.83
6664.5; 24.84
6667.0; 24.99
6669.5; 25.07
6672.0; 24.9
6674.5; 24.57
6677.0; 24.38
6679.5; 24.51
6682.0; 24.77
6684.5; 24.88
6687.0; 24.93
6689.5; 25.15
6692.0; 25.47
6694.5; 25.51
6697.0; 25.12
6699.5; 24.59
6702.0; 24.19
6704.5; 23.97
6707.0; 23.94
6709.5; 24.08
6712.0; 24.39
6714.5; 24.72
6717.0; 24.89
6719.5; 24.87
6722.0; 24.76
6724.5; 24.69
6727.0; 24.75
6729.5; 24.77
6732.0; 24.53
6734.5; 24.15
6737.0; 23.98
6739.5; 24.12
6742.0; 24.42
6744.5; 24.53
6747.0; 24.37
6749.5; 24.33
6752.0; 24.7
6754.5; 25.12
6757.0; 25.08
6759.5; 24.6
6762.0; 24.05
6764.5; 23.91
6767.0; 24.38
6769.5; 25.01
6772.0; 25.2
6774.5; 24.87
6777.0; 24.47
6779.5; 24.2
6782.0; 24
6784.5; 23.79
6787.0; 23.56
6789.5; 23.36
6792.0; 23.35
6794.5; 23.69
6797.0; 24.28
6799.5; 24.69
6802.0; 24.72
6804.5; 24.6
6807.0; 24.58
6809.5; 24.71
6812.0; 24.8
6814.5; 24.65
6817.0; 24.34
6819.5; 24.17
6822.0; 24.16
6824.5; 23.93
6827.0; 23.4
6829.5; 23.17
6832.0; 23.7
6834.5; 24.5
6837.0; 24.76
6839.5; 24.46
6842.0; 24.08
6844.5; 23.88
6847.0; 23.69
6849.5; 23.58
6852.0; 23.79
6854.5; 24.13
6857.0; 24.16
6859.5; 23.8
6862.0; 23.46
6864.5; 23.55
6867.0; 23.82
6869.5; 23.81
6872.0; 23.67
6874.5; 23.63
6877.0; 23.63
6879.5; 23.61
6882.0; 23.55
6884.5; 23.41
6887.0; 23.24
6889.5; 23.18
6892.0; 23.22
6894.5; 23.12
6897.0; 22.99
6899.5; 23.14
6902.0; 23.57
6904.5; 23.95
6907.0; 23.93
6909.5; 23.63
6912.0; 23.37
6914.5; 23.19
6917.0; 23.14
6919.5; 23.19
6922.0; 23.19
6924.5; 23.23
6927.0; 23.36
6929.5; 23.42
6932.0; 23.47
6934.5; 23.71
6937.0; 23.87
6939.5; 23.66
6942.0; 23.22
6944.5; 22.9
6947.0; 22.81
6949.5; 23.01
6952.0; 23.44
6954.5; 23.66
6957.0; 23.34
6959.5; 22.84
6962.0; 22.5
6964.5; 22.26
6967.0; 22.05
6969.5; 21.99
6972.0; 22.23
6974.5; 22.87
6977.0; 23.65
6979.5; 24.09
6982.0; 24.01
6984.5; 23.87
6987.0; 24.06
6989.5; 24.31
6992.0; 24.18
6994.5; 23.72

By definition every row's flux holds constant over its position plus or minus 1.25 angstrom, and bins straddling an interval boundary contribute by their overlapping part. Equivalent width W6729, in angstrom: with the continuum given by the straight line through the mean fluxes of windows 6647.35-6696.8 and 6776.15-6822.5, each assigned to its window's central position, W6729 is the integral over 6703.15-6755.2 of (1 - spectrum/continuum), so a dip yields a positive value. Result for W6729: 0.2 angstrom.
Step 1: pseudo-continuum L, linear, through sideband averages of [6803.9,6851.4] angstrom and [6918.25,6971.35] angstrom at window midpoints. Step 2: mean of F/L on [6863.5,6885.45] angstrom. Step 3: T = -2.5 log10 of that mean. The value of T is 0.00 mag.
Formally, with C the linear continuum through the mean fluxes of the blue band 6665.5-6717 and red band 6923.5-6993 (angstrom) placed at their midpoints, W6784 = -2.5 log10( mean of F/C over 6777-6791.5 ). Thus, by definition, 0.02 mag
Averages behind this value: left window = 24.7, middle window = 23.8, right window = 23.3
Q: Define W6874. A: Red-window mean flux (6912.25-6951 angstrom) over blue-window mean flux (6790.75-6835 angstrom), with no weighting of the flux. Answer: 0.96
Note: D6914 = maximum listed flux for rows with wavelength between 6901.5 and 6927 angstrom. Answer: 23.95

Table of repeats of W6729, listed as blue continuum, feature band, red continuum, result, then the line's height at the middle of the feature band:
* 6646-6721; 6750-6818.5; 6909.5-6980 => -0.8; 24.1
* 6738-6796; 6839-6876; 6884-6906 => -0.3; 23.6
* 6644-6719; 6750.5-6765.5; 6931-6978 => -0.2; 24.3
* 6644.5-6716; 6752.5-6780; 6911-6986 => -0.5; 24.2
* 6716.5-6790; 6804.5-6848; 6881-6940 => -0.4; 24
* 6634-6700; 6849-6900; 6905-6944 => 0.4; 23.7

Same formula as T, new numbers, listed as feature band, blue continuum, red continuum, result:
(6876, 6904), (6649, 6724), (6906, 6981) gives 0.01 mag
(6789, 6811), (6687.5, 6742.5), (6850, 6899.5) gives -0.01 mag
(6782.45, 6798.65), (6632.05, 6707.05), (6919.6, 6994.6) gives 0.02 mag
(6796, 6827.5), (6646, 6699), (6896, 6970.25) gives -0.02 mag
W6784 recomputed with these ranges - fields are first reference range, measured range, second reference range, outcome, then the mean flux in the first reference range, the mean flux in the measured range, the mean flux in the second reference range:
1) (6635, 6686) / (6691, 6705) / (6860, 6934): -0.01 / 24.9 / 24.8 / 23.4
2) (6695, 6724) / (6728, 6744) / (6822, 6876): 0.00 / 24.5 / 24.3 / 23.9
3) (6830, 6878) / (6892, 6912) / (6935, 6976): 0.00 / 23.9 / 23.5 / 22.9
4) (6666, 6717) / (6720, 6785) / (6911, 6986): -0.01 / 24.7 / 24.5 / 23.2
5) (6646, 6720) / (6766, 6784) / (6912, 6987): -0.02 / 24.7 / 24.6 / 23.2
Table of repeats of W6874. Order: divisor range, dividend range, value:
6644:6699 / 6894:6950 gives 0.94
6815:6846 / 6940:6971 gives 0.95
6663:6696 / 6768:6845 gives 0.97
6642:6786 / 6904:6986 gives 0.94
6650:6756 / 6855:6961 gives 0.95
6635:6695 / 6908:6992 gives 0.93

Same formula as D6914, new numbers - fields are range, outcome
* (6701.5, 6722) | 24.89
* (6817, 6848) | 24.76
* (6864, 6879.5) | 23.82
